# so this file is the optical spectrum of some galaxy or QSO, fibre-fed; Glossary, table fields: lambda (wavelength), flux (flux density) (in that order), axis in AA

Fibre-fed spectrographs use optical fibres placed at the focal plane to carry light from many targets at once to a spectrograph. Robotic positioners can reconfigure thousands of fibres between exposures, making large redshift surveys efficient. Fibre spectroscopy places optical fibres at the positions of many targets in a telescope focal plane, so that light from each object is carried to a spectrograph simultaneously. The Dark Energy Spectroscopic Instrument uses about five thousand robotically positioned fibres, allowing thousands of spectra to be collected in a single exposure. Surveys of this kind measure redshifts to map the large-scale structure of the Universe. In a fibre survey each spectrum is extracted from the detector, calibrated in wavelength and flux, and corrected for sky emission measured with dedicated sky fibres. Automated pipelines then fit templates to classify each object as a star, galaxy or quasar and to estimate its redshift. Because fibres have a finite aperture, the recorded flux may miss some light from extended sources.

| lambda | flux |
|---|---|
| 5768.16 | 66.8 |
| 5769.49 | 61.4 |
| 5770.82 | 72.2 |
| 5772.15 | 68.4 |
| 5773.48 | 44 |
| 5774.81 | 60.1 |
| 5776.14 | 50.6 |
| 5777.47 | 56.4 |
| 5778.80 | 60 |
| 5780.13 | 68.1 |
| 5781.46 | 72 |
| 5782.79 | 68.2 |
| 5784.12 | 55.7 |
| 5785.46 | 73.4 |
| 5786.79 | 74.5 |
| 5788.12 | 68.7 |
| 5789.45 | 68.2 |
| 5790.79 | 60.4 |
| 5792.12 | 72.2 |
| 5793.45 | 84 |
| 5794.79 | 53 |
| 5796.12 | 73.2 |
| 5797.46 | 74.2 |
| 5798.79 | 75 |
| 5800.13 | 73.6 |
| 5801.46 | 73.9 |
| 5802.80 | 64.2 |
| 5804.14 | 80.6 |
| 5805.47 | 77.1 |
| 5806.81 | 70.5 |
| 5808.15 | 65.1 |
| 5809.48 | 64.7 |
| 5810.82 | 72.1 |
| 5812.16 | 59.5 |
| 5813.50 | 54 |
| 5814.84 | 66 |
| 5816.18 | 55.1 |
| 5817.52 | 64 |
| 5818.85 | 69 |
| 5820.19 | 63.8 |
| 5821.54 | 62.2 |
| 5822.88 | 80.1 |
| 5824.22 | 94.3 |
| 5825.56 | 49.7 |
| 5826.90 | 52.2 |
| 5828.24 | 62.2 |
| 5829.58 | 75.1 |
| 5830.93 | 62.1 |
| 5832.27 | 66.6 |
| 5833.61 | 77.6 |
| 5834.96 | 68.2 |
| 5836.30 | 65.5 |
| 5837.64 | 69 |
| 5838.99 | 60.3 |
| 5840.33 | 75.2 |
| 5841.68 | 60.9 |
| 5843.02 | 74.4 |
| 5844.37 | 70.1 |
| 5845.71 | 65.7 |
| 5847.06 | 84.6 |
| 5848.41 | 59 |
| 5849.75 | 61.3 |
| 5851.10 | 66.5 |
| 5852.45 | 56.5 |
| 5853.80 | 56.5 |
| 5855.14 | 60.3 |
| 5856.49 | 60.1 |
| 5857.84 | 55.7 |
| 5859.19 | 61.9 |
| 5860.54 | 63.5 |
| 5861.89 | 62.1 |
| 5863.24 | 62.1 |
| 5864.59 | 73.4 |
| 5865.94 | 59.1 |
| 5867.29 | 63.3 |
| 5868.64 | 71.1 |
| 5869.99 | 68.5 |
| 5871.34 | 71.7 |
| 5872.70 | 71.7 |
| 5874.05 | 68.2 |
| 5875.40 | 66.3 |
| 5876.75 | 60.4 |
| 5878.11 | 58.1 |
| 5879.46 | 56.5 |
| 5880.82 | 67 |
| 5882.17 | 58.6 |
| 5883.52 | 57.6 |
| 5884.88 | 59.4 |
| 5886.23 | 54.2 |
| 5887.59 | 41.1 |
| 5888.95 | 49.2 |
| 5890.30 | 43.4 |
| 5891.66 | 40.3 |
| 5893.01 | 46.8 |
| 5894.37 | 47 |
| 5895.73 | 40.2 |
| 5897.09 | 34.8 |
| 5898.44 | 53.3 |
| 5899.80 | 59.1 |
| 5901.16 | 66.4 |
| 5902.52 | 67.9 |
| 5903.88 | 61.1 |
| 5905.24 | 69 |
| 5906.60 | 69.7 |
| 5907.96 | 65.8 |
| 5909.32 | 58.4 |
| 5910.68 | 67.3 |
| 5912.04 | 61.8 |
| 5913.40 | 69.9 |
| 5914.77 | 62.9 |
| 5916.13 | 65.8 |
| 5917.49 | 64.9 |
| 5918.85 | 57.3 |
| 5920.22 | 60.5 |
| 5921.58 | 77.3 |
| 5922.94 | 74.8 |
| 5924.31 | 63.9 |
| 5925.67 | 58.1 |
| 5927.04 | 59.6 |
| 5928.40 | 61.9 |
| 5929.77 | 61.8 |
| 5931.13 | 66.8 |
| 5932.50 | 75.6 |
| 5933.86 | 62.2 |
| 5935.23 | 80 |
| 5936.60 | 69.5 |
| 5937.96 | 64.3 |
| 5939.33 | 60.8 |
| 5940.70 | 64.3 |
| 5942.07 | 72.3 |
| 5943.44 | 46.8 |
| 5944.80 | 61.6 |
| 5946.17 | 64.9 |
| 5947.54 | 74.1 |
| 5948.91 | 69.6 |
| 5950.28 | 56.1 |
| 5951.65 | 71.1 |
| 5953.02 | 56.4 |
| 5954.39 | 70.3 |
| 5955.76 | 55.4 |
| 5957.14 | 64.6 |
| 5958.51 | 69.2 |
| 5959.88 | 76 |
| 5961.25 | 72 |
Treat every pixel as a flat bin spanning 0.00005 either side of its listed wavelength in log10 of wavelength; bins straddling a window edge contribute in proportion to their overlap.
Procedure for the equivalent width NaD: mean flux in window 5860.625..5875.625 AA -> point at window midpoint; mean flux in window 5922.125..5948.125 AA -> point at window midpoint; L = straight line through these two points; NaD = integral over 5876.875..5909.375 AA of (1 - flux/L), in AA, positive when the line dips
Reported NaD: 5.5 AA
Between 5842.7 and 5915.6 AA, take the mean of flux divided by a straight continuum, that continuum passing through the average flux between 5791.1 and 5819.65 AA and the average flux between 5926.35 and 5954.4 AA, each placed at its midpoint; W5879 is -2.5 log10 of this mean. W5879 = 0.10 mag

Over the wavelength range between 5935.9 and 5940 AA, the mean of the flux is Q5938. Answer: 65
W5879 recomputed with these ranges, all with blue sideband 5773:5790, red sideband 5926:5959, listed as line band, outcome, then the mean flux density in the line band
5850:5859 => 0.08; 59.5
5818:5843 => -0.06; 67.6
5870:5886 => 0.02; 63.2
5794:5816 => -0.08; 68.3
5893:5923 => 0.06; 61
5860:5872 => -0.03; 66.1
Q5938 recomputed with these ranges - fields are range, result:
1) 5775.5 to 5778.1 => 53.5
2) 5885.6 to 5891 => 46.8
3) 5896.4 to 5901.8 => 53.3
